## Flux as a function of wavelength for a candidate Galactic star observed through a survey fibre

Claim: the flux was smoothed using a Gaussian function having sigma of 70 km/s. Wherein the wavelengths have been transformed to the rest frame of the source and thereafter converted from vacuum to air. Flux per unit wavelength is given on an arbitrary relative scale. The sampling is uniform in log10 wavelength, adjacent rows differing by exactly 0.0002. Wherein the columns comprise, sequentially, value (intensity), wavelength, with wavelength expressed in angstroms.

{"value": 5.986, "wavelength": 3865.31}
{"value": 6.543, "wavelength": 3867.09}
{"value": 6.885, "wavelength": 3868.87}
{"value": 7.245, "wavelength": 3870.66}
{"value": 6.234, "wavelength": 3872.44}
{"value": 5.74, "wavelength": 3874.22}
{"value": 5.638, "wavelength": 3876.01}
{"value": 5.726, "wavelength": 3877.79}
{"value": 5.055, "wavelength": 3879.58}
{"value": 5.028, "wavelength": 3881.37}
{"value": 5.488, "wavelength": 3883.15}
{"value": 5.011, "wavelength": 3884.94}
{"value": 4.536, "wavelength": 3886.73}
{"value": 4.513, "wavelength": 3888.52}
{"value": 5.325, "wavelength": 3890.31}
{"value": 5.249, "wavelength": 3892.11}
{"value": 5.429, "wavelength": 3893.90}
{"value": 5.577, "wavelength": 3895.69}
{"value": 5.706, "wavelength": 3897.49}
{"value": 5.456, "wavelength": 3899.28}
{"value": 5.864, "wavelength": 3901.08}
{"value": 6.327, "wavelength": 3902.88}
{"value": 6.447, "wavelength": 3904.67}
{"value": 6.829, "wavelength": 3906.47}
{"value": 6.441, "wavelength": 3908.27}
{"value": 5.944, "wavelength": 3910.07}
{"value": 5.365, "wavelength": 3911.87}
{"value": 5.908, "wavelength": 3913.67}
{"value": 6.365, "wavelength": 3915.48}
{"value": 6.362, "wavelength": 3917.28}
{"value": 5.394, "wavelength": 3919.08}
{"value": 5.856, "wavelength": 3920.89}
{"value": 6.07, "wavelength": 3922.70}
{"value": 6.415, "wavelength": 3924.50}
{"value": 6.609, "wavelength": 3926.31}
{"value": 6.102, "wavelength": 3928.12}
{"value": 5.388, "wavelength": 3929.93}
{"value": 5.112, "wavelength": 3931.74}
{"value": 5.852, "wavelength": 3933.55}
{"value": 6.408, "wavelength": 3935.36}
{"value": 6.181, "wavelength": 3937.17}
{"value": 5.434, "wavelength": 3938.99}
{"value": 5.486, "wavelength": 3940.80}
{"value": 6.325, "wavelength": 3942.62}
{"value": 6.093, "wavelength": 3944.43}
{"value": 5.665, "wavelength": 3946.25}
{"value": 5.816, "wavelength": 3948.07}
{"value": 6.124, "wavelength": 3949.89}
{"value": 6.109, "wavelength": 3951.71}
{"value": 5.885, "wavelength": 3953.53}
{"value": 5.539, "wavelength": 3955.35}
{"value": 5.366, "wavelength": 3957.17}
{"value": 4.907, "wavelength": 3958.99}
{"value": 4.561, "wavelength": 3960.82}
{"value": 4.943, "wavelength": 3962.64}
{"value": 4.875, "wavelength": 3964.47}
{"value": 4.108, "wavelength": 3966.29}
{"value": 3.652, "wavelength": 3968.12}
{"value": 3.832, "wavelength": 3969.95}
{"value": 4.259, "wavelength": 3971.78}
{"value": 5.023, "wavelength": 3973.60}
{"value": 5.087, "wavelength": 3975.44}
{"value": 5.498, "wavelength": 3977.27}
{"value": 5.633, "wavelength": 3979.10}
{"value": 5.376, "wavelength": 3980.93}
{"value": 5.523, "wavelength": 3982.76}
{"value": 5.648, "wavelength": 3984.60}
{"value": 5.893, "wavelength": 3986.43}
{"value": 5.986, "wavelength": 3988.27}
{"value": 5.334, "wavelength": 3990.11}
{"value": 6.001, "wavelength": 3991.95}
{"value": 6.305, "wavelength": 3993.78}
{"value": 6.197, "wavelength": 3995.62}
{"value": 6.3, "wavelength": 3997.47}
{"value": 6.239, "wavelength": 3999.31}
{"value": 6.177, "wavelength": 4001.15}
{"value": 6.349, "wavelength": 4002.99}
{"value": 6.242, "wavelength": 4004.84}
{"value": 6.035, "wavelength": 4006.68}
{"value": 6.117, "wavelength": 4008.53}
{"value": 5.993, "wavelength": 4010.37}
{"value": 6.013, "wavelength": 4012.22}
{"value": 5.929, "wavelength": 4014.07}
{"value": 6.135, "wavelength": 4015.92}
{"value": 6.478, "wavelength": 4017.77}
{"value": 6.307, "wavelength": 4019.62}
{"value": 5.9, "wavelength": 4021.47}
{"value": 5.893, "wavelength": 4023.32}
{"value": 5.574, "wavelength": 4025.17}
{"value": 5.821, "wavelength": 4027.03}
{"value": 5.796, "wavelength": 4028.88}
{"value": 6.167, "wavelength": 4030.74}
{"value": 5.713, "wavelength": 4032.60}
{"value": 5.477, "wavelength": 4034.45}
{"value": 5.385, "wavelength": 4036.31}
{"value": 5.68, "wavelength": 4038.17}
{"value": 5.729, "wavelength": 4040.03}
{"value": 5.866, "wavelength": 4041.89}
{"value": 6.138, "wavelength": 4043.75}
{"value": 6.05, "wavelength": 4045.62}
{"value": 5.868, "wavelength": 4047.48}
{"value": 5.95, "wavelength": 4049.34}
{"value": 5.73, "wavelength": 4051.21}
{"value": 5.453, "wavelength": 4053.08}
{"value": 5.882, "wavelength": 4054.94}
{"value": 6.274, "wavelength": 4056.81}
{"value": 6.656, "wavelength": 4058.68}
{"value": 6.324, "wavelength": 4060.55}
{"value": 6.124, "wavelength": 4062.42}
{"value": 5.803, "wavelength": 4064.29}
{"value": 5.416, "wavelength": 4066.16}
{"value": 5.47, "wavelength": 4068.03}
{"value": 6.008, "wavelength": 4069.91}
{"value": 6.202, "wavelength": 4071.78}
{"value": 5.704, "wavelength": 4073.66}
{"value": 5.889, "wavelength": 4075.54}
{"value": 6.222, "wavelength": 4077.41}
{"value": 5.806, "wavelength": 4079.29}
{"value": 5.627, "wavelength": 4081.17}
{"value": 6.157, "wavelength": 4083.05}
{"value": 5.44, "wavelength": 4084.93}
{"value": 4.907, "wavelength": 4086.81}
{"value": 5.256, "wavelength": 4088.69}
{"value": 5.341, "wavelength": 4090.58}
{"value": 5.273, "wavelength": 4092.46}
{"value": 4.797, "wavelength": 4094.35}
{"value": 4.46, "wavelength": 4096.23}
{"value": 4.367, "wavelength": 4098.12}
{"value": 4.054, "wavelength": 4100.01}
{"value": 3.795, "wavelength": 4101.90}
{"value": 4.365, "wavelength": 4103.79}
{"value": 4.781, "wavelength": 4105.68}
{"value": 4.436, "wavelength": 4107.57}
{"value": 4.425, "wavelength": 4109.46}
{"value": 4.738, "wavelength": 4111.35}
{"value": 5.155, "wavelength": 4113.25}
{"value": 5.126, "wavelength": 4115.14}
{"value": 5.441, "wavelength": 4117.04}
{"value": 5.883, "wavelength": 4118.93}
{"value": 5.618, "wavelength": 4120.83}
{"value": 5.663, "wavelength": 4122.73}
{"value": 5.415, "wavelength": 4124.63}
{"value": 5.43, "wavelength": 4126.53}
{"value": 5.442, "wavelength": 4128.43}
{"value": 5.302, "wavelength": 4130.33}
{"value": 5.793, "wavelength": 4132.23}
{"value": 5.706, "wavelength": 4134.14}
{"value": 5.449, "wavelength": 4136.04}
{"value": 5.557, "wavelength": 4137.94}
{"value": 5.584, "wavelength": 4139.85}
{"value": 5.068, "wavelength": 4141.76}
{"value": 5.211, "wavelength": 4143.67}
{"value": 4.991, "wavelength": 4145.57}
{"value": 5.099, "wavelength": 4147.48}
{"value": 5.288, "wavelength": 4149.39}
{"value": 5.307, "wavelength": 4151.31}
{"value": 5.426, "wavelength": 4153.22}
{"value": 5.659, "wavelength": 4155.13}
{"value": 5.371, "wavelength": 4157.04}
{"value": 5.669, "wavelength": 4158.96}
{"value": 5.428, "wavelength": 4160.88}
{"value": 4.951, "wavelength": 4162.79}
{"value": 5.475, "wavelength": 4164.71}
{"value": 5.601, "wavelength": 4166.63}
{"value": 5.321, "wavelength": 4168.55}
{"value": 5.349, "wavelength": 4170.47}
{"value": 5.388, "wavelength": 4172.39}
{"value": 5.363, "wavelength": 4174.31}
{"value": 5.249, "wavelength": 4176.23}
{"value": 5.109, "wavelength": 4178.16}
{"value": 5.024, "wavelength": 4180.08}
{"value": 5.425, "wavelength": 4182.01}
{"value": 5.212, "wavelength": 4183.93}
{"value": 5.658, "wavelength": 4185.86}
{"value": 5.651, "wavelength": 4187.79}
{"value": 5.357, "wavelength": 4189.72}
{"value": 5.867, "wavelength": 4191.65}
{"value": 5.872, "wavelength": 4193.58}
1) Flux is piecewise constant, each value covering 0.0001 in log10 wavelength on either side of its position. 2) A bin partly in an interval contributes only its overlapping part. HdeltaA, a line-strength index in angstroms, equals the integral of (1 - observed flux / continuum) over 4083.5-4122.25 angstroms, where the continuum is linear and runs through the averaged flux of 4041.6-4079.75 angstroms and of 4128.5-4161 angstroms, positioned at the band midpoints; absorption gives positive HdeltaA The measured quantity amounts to 5.22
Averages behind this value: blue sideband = 5.95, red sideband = 5.41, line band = 4.91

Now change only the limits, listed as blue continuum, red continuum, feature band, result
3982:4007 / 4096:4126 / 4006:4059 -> -2.63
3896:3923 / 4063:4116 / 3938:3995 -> 3.75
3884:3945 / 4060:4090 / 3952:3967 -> 1.85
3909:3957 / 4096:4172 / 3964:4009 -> 1.59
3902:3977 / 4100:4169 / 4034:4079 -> -4.22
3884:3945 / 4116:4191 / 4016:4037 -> -0.97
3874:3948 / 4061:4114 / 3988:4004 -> -1.77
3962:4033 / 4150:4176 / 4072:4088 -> -0.59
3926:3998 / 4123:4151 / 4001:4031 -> -3.22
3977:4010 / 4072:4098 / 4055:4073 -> -1.50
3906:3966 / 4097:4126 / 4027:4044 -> -1.56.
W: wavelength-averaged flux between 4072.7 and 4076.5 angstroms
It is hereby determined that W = 5.8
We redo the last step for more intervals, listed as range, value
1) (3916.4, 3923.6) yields 5.92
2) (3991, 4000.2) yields 6.2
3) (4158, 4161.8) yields 5.54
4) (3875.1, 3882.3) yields 5.36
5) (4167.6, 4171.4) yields 5.34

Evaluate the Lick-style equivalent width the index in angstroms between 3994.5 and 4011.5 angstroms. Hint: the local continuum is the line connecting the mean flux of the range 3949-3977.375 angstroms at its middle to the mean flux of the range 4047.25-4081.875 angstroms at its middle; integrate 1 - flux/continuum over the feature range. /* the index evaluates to -2.7 angstroms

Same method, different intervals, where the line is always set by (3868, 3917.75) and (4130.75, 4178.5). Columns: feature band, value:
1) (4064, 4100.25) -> 0.4 angstroms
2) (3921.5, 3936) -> -0.7 angstroms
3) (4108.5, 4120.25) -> 0.6 angstroms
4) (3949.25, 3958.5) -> -0.1 angstroms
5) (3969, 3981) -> 1.5 angstroms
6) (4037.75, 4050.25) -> -0.8 angstroms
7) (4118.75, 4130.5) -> -0.2 angstroms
